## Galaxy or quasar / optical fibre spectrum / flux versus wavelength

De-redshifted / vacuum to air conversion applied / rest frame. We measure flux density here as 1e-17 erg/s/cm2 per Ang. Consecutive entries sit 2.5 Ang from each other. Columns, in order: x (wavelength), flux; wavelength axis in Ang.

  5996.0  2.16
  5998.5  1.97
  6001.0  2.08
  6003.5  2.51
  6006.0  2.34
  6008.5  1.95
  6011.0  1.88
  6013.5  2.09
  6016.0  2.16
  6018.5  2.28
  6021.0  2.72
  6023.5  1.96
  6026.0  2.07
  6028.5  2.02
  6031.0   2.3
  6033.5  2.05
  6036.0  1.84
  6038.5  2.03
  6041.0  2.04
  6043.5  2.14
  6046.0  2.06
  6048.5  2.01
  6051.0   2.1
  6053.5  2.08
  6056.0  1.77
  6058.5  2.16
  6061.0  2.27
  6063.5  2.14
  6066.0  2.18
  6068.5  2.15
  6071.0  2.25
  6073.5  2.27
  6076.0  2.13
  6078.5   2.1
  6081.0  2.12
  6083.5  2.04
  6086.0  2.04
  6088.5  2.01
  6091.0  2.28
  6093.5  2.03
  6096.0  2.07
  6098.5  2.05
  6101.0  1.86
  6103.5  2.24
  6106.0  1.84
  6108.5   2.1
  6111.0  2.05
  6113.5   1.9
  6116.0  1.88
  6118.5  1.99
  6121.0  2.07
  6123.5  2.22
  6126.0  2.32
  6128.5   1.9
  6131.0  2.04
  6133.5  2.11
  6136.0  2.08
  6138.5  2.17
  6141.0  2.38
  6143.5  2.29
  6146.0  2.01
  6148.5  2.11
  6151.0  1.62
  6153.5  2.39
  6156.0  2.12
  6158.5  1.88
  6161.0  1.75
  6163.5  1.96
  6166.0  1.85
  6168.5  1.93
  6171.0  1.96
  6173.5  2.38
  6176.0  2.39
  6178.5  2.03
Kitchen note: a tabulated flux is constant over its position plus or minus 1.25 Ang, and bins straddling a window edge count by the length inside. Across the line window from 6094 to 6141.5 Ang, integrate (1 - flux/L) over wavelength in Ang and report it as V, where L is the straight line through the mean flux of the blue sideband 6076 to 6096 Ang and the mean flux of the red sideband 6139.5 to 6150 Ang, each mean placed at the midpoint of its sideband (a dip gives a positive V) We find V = 1.8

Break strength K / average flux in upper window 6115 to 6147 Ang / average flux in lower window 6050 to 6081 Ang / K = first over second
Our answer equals 1.0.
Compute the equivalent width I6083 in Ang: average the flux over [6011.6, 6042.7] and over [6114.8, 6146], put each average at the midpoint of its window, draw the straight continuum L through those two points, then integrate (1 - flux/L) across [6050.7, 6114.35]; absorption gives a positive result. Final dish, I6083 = 1.02 Ang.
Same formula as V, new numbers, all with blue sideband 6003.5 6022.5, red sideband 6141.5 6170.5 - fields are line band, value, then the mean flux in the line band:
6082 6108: 0.57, 2.05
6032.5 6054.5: 1.36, 2.04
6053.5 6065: 0.33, 2.09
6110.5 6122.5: 0.48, 1.98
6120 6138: -0.59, 2.11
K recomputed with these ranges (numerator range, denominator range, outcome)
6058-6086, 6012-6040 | 1.01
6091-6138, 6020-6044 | 0.97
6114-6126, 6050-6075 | 0.96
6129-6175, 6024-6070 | 0.99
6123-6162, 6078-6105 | 1.01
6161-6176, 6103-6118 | 1.02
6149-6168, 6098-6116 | 0.97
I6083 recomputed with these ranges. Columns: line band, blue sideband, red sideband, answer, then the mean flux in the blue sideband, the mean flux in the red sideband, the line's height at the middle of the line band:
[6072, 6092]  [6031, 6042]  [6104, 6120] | -1.29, 2.02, 1.97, 1.99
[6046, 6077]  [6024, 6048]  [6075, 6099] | -0.76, 2.06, 2.09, 2.07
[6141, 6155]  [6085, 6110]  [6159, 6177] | -0.56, 2.05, 2.02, 2.03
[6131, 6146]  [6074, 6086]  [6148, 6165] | -1.32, 2.1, 1.97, 2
